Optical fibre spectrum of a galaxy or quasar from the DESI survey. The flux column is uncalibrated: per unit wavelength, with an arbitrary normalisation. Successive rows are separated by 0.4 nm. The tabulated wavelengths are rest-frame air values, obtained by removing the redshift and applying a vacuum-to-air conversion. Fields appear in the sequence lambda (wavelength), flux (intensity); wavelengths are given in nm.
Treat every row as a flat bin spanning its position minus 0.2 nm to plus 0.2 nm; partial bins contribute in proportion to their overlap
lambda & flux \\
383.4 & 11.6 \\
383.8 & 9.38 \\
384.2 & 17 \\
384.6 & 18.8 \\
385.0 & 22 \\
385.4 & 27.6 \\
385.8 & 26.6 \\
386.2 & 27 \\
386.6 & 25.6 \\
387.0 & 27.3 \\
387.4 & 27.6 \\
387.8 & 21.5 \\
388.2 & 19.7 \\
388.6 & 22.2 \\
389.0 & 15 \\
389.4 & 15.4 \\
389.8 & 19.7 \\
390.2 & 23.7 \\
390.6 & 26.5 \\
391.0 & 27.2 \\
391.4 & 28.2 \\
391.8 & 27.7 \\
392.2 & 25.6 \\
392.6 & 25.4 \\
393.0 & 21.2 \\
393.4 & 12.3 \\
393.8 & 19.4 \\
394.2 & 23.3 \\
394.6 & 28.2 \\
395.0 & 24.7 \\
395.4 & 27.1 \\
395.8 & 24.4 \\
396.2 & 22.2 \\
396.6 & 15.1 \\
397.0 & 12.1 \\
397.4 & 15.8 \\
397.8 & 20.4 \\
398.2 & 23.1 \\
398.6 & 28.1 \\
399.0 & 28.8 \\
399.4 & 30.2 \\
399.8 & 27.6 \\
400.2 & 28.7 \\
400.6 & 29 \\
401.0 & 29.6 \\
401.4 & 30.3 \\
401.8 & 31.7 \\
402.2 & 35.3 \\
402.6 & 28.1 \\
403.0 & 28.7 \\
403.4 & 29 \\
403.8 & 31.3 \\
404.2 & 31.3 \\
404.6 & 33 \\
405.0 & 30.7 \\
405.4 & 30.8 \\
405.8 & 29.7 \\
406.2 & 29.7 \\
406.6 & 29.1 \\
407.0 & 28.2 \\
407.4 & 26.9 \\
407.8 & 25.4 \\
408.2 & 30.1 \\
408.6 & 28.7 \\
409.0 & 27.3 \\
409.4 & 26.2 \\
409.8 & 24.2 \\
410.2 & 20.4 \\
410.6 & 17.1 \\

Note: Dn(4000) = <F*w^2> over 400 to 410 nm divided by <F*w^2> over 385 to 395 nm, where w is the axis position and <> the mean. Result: 1.35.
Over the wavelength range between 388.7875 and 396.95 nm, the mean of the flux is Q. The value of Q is 22.4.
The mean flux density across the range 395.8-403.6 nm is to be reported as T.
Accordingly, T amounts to 25.9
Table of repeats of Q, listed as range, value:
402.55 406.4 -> 30.3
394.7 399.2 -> 22.1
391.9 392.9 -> 25.3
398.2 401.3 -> 28.5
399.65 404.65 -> 30.2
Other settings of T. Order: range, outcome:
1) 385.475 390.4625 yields 22.8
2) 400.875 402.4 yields 31.8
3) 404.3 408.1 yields 29.4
